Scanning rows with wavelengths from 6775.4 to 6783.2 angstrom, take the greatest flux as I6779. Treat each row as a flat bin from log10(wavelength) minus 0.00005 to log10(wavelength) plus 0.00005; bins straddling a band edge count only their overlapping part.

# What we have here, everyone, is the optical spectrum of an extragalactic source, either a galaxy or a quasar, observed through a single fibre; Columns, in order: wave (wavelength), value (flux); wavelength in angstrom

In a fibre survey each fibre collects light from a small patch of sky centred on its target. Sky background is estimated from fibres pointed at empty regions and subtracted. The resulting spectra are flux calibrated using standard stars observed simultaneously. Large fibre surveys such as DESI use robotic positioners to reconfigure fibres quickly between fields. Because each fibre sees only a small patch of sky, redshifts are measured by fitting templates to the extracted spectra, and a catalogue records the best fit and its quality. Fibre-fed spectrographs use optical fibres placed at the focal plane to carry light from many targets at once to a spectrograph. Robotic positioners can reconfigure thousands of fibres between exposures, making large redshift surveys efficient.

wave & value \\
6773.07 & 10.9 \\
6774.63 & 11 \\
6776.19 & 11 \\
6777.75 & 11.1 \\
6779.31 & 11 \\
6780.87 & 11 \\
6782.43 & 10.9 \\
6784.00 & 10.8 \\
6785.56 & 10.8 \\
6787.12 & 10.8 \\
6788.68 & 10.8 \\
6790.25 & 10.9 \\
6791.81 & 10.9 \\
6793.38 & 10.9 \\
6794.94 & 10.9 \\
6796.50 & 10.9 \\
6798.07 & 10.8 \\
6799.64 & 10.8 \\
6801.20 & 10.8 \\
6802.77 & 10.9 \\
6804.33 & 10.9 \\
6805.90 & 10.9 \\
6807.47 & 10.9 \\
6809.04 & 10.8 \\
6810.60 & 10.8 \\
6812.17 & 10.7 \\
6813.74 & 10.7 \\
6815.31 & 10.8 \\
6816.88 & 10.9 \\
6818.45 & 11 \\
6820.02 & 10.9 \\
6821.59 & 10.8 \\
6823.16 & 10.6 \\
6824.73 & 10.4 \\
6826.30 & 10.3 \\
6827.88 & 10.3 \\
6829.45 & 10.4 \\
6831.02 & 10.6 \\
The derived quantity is 11.1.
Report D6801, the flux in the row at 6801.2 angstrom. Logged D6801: 10.8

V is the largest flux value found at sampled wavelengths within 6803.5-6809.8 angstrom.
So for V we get 10.9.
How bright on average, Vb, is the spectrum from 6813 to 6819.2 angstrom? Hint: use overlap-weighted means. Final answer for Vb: 10.8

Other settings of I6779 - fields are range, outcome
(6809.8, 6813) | 10.8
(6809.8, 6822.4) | 11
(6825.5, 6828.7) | 10.3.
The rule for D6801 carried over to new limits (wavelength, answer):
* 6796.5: 10.9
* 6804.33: 10.9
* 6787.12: 10.8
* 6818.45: 11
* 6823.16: 10.6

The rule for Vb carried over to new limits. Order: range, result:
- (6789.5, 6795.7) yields 10.9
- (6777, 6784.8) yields 11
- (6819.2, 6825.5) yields 10.7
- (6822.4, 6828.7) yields 10.4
